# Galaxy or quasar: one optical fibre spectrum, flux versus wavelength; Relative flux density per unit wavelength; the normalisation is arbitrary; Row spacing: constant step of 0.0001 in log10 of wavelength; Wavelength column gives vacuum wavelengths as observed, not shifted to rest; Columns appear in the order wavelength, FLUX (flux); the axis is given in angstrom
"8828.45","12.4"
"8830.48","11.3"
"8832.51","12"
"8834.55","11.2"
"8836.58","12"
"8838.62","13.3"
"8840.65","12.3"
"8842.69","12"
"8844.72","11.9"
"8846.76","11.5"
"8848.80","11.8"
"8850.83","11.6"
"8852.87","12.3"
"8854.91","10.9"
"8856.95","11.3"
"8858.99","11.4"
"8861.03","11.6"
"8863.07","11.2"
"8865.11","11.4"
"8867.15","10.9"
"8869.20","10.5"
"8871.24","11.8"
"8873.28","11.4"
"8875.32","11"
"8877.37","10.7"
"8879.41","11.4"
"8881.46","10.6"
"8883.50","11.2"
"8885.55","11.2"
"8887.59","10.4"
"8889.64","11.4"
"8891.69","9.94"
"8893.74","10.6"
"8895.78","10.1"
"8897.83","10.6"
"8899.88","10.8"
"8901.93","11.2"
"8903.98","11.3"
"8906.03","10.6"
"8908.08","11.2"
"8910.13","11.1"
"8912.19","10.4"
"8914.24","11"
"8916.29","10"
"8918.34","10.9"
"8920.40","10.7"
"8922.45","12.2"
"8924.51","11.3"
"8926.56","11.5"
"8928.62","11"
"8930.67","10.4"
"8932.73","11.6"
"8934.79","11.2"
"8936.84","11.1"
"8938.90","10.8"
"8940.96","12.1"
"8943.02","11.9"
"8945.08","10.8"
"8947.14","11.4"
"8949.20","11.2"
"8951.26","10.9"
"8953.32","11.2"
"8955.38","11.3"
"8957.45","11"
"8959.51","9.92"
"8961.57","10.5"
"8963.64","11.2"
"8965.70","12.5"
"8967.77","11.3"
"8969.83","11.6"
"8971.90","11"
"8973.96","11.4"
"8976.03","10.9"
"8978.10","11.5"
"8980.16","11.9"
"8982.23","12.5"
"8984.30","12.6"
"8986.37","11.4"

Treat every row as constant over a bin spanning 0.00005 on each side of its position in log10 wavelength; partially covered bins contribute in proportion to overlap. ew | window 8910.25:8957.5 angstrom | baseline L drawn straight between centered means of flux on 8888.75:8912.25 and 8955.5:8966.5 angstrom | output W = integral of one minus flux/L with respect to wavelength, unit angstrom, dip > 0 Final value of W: -1.0 angstrom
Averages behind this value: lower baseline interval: 10.8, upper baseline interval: 11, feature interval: 11.1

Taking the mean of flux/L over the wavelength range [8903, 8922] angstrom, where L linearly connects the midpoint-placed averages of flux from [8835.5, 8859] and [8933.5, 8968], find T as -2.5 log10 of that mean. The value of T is 0.06 mag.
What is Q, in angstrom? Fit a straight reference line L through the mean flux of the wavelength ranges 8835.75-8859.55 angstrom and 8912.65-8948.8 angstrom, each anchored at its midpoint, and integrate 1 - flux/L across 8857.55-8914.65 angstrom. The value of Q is 2.85 angstrom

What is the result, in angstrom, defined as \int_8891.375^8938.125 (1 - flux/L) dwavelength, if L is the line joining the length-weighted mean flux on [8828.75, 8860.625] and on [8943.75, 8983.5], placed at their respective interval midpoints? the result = 2.33 angstrom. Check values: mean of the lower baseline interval 11.8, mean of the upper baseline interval 11.3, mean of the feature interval 10.9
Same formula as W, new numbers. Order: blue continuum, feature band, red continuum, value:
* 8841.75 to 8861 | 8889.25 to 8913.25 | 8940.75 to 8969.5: 1.42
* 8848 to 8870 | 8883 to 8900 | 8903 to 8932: 0.72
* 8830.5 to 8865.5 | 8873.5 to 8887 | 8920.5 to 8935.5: 0.63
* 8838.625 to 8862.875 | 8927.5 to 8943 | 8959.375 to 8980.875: 0.28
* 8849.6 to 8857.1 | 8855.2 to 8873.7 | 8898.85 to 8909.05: 0.30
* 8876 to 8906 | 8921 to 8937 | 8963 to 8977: -0.25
